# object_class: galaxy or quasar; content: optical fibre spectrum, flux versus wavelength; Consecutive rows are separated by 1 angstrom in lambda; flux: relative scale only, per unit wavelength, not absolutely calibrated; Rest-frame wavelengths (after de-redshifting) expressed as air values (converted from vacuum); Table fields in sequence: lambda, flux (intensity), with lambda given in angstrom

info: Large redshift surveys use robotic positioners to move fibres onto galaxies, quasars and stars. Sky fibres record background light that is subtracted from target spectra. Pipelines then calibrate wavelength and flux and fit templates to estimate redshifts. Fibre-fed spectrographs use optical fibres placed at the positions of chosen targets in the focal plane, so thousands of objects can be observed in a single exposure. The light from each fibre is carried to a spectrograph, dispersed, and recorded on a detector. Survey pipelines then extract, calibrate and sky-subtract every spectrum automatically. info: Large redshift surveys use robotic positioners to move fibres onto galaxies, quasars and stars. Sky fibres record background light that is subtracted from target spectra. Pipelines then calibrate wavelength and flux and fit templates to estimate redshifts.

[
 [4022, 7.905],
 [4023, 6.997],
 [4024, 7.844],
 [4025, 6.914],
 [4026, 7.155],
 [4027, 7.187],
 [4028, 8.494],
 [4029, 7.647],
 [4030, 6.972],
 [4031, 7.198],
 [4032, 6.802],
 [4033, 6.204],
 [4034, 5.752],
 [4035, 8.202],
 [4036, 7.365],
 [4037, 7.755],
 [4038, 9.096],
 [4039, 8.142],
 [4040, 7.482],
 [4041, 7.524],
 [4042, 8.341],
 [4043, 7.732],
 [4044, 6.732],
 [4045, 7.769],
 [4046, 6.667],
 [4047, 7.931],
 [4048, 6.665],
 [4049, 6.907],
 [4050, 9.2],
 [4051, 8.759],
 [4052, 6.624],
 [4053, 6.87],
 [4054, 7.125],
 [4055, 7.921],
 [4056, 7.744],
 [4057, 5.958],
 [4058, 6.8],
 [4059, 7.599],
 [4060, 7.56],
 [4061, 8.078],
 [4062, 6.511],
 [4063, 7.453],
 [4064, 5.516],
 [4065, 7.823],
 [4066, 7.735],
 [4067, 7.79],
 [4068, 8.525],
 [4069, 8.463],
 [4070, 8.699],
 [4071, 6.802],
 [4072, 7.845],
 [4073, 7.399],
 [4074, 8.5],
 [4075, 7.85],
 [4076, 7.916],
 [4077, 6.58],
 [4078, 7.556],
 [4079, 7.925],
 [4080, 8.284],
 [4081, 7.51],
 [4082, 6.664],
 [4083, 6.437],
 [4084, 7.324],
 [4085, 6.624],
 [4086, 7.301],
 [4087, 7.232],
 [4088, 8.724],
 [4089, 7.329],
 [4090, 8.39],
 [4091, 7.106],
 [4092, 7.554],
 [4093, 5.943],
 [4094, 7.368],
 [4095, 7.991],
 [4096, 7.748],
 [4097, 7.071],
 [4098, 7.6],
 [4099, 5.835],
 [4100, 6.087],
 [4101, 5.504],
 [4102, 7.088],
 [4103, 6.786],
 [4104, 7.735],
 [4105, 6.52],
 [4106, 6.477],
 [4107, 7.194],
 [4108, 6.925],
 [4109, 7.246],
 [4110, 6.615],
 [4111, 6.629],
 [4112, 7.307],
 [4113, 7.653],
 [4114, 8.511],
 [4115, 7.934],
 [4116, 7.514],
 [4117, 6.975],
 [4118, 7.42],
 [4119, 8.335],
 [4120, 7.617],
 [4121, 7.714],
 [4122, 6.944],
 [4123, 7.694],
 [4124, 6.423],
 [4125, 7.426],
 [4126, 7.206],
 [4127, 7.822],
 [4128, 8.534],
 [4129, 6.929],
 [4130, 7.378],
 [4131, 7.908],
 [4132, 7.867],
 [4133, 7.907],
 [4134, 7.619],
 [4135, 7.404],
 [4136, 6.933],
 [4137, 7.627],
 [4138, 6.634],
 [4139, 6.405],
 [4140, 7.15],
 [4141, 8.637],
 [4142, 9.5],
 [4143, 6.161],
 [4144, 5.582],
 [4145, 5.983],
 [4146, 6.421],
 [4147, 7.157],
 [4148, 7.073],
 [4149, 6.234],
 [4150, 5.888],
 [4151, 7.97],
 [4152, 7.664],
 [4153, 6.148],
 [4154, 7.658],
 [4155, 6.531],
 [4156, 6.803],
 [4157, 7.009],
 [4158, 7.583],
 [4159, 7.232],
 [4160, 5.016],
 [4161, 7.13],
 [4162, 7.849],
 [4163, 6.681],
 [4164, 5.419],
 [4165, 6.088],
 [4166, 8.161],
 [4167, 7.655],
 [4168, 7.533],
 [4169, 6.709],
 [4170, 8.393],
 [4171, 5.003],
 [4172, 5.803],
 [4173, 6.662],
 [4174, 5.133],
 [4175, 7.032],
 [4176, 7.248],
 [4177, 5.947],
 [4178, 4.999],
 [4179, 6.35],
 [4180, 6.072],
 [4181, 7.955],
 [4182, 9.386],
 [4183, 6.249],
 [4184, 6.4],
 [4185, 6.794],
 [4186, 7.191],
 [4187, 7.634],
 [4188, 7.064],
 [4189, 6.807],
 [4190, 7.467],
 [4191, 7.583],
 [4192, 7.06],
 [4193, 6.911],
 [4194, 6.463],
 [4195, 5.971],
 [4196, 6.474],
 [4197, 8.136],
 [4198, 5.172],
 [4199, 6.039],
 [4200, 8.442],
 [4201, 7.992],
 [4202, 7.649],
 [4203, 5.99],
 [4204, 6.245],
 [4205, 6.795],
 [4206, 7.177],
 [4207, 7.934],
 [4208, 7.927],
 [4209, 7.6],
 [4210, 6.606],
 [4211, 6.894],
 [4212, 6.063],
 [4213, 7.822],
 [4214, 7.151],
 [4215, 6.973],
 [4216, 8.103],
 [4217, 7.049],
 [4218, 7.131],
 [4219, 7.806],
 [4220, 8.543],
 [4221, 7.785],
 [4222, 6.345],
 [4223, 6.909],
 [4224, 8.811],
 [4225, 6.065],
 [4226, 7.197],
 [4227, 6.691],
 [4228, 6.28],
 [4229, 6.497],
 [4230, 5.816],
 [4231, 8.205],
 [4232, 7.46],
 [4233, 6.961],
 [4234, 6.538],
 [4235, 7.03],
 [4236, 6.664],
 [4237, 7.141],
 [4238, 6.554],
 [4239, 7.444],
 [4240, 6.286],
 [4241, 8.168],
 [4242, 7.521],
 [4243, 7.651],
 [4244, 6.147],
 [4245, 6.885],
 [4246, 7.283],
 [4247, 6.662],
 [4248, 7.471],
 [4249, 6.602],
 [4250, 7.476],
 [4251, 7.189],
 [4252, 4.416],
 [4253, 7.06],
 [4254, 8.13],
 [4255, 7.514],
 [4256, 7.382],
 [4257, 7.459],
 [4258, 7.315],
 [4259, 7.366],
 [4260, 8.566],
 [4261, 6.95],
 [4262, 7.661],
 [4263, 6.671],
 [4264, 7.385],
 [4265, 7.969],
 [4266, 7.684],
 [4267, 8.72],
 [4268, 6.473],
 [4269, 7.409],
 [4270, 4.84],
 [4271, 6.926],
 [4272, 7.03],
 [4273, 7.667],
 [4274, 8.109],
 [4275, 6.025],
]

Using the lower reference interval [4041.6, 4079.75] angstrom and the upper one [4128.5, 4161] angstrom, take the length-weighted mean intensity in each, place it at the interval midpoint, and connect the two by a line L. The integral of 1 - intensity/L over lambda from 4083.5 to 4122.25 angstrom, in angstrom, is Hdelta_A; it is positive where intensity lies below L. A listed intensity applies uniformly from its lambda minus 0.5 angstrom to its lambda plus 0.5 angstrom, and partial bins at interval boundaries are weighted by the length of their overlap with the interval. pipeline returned 0.3 angstrom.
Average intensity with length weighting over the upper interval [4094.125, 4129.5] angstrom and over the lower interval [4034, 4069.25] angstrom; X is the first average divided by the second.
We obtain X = 1.0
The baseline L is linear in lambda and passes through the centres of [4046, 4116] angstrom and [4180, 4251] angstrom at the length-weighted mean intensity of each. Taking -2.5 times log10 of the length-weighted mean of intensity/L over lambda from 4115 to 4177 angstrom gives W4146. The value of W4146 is 0.02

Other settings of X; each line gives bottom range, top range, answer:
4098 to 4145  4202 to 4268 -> 0.99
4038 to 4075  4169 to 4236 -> 0.92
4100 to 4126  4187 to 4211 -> 0.98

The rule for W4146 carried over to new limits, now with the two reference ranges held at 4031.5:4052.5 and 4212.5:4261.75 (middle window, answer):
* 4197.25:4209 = 0.02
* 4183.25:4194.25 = 0.03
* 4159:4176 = 0.09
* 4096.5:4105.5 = 0.11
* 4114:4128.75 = -0.03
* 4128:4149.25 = 0.02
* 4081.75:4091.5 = 0.01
